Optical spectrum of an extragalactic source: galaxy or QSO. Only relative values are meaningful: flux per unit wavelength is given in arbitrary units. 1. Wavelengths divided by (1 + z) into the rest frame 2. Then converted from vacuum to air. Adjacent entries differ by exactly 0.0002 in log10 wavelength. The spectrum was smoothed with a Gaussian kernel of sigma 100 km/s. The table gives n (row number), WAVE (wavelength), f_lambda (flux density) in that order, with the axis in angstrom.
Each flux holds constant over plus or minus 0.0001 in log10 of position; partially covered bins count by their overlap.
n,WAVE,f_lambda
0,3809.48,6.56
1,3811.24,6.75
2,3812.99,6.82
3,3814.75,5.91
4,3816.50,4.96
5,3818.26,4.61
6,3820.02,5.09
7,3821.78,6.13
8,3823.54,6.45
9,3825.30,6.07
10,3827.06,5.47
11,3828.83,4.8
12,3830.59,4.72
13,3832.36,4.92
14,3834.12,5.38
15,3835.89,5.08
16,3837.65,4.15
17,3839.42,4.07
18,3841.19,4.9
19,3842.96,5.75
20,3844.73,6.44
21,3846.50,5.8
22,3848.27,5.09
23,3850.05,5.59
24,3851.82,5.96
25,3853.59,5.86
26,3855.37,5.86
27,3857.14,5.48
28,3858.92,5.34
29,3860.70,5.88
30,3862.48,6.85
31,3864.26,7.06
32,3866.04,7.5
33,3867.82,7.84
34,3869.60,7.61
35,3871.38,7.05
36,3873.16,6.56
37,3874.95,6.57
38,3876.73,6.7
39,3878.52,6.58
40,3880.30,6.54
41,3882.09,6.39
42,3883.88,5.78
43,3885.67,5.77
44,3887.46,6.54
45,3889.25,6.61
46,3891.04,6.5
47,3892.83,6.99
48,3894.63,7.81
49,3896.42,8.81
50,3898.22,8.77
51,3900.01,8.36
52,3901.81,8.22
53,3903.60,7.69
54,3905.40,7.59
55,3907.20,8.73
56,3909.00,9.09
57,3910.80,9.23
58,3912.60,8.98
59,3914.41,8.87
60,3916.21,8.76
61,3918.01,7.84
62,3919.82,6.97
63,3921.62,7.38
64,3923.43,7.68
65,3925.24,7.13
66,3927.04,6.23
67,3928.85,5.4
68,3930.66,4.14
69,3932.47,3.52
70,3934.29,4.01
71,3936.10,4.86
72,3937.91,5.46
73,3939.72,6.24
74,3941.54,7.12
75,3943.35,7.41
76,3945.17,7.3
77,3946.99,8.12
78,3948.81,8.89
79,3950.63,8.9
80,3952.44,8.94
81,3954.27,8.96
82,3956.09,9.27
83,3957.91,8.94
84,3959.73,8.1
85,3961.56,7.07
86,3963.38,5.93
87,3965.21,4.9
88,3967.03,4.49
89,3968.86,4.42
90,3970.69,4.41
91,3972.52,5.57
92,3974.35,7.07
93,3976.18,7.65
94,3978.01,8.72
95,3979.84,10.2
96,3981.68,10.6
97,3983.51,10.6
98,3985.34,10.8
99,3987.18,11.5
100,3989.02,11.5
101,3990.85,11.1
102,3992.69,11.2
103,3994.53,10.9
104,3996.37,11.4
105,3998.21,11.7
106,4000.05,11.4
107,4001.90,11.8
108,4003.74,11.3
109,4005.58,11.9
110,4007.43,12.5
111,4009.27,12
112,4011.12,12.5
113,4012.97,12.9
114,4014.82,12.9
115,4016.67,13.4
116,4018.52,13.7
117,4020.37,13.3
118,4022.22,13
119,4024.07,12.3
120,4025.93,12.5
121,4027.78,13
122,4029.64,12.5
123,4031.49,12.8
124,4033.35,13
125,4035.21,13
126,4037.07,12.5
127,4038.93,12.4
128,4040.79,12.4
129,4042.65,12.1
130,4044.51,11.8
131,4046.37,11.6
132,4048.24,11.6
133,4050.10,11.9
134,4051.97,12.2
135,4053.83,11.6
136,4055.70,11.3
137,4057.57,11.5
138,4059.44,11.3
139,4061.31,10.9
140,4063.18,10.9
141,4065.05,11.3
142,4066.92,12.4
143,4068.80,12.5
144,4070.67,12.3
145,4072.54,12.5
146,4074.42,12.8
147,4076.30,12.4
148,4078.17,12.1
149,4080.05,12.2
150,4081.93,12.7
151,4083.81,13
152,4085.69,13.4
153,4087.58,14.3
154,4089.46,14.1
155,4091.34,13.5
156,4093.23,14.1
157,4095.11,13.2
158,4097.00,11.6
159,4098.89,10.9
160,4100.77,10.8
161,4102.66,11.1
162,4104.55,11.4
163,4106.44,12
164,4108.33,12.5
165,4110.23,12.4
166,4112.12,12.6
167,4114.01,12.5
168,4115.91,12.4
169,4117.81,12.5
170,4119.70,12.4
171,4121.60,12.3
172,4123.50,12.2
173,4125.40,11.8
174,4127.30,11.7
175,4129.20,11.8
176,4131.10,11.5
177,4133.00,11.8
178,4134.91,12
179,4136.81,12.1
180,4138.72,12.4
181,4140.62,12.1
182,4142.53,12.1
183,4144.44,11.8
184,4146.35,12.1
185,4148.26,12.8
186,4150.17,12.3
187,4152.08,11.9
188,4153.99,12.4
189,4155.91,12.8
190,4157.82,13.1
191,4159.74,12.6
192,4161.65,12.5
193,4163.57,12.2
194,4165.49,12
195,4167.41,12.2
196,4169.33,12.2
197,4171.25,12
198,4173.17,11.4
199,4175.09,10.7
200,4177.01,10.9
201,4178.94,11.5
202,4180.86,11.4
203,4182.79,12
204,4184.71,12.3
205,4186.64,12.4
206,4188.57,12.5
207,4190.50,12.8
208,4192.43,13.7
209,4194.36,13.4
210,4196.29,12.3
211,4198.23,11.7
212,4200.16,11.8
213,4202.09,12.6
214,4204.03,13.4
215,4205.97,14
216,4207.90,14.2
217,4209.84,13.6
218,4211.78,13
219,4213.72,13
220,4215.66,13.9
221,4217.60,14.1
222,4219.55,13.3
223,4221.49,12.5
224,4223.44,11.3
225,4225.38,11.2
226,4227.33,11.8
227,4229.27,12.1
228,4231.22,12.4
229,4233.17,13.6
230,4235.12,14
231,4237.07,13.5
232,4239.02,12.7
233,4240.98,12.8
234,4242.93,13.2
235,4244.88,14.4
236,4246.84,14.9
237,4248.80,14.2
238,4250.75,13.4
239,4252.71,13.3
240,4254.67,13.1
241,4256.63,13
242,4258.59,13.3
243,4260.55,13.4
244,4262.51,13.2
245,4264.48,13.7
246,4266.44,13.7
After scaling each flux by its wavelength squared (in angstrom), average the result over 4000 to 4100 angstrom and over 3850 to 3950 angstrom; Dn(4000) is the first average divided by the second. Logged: 1.9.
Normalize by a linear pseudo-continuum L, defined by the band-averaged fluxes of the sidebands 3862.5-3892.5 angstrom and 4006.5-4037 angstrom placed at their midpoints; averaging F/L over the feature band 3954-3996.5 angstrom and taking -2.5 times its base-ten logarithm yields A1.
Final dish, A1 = 0.27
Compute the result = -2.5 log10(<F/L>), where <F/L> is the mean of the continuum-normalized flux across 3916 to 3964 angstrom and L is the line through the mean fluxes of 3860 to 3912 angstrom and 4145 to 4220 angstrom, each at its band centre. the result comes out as 0.18 mag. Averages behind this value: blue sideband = 7.32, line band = 7.04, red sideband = 12.5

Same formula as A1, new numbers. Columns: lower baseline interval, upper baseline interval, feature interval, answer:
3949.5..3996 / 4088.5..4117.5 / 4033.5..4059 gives -0.13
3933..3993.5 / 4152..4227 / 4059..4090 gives -0.22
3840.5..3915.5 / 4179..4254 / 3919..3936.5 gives 0.33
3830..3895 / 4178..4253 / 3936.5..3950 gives 0.07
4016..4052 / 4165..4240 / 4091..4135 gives 0.04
